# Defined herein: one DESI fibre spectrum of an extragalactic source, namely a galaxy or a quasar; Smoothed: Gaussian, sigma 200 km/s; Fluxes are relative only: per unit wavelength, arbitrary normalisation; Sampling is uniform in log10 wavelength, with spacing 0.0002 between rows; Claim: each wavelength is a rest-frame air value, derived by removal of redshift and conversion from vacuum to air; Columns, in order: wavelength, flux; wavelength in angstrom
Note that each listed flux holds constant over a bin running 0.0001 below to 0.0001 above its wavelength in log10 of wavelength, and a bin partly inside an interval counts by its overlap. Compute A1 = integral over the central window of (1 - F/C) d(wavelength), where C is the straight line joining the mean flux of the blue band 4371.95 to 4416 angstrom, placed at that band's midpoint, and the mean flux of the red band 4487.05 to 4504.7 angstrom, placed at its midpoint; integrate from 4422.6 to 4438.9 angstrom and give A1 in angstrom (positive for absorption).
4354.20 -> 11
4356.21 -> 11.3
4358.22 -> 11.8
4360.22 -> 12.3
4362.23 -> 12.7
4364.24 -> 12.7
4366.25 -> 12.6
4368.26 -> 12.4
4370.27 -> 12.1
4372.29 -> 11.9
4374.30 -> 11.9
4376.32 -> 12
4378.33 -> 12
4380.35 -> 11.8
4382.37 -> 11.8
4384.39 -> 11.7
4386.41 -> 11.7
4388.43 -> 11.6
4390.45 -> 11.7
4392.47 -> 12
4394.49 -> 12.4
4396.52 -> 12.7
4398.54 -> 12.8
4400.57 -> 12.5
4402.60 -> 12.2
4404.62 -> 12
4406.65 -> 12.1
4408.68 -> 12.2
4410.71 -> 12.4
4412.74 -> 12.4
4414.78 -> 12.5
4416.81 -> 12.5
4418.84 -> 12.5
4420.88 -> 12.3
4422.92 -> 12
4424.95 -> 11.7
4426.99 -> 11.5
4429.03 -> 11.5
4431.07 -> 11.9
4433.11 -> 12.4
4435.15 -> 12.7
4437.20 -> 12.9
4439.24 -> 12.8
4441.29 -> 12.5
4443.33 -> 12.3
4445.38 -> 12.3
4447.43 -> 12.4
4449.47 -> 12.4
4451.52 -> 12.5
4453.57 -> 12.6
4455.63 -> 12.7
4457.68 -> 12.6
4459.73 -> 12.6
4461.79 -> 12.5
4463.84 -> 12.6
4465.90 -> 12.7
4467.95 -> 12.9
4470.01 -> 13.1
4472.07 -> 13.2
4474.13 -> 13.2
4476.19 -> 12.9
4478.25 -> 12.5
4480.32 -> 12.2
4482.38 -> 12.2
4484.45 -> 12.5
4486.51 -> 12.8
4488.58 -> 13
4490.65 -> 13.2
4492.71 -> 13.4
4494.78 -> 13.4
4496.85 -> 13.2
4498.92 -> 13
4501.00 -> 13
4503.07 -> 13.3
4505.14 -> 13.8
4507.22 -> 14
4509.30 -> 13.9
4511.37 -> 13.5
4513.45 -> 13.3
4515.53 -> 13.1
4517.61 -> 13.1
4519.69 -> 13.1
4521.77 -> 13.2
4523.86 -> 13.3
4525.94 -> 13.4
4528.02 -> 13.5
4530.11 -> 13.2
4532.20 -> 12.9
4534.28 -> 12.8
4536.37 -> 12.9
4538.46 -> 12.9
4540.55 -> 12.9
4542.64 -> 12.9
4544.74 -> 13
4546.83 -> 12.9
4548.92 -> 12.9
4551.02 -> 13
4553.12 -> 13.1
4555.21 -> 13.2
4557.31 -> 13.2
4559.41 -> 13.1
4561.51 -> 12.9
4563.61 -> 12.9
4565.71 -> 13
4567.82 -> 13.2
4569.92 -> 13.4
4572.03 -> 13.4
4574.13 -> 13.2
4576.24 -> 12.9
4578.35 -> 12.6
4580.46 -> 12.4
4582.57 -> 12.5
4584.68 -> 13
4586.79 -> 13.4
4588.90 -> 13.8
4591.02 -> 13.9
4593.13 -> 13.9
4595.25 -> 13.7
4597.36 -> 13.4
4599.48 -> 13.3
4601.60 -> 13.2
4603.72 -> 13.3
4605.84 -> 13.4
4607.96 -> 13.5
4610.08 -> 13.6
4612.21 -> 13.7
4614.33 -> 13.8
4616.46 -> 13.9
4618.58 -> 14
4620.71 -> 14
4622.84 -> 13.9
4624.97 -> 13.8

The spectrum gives 0.52 angstrom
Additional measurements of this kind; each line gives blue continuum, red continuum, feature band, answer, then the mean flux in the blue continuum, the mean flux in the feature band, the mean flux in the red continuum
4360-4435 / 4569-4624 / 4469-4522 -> -1.4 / 12.2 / 13.1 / 13.4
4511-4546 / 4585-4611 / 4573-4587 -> 0.6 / 13.1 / 12.8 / 13.5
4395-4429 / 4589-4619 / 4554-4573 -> 0.3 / 12.2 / 13.1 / 13.6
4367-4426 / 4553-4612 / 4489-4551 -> -1.6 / 12.1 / 13.2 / 13.2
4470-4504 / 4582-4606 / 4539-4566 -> 0.5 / 12.9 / 13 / 13.4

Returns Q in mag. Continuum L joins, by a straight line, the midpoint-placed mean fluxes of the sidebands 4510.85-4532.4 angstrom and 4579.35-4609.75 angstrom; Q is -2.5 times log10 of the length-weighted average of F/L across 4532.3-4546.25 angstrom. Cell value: 0.03 mag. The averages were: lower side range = 13.2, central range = 12.9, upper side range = 13.3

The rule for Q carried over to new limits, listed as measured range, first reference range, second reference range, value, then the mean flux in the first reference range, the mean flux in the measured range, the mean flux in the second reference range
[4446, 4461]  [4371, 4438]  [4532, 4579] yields -0.011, 12.1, 12.5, 13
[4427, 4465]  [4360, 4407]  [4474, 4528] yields 0.021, 12.1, 12.4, 13.1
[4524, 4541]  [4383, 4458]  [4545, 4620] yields -0.010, 12.3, 13.1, 13.3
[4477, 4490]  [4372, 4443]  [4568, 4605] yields 0.006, 12.2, 12.6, 13.3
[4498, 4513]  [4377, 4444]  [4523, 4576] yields -0.057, 12.2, 13.5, 13.1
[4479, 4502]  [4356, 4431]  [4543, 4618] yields -0.016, 12.1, 12.9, 13.2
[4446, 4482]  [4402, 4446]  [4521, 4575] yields -0.013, 12.3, 12.7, 13.1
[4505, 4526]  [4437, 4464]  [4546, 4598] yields -0.045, 12.5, 13.4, 13.2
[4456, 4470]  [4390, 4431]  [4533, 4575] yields -0.016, 12.2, 12.7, 13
